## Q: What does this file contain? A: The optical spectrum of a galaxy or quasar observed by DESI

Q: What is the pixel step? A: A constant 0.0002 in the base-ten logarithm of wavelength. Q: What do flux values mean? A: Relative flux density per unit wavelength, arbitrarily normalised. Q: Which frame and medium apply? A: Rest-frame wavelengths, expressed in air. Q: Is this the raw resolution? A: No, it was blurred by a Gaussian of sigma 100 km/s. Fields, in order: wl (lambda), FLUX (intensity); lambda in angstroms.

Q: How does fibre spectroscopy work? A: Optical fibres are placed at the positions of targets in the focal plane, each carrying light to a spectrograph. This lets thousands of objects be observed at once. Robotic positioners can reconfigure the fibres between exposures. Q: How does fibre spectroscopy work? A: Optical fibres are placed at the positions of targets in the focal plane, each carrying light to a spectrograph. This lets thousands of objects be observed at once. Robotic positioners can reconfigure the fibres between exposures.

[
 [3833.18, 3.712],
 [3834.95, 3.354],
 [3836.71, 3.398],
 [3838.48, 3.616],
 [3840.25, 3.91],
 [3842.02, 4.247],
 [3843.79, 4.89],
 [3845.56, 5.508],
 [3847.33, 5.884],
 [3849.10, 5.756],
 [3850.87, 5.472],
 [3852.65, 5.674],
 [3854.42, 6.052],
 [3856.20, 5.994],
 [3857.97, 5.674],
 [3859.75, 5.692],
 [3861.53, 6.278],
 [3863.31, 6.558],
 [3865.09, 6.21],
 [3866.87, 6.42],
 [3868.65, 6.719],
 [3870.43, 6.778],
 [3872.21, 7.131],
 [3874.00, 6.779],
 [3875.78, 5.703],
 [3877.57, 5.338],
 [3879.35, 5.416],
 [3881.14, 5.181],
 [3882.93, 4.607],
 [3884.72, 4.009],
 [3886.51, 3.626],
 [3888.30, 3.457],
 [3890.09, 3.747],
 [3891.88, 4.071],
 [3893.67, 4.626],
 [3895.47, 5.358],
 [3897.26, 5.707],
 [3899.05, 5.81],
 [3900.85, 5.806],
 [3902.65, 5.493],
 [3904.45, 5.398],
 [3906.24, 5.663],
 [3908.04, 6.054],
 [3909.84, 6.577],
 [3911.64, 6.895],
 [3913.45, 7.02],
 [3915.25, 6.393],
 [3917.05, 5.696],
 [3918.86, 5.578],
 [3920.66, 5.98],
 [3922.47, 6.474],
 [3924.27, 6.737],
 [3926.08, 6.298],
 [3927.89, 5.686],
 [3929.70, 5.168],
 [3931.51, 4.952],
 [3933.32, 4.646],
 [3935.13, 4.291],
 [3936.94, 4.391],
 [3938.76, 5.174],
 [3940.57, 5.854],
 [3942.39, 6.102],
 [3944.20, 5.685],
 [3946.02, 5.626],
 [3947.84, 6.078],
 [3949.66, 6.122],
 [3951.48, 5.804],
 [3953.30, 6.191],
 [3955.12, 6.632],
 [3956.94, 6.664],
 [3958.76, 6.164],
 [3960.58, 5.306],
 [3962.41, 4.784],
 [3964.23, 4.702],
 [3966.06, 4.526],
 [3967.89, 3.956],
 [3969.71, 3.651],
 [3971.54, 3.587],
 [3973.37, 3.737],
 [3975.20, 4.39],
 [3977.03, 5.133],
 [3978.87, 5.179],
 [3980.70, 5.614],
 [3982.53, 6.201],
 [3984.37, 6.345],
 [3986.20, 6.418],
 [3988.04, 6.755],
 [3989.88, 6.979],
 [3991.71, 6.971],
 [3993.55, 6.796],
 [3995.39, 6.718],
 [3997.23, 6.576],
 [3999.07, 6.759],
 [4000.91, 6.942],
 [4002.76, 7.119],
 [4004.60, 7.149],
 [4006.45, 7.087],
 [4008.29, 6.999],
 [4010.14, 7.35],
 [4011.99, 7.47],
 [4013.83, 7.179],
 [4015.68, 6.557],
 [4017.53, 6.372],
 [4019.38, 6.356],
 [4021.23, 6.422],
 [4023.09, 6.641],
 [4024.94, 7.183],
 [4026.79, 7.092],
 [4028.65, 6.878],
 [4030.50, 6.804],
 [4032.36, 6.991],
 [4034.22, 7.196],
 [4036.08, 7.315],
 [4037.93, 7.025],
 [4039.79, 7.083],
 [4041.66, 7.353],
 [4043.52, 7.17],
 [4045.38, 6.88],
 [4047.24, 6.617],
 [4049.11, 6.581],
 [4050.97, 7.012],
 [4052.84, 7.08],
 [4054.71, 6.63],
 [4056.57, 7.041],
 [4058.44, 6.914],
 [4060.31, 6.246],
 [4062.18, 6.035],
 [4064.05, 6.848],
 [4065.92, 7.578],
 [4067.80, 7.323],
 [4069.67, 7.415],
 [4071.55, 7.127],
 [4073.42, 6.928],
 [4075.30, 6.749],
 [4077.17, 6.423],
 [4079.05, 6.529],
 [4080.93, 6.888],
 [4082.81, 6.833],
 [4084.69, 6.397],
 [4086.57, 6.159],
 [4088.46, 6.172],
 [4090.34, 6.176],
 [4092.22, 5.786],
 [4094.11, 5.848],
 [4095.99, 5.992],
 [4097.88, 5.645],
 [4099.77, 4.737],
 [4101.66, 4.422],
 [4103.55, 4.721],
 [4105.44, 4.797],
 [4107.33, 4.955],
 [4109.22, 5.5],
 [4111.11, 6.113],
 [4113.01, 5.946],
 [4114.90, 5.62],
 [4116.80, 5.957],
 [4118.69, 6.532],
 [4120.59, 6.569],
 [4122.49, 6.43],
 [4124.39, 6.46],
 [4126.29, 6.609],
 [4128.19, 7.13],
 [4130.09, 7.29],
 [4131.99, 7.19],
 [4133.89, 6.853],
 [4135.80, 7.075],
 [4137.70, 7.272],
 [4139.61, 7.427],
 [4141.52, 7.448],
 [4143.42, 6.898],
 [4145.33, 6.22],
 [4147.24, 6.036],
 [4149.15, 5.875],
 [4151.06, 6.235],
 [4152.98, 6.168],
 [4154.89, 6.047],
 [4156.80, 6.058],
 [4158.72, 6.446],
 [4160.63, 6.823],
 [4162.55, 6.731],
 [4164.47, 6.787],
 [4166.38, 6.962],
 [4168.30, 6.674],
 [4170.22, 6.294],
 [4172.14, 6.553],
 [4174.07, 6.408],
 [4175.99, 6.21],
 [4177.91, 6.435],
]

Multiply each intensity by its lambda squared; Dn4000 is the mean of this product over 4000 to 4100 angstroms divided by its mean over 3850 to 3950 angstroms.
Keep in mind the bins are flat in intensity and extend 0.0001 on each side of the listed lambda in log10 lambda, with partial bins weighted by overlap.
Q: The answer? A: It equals 1.29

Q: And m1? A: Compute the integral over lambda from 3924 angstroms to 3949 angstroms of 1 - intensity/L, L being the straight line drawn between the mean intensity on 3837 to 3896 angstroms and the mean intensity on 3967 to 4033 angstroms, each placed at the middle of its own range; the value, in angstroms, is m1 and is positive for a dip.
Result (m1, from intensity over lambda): 1.6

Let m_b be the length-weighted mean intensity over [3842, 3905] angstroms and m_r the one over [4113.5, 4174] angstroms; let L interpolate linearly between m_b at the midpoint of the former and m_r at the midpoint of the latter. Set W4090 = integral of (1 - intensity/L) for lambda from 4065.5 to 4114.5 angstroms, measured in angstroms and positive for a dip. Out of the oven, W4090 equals 2.1 angstroms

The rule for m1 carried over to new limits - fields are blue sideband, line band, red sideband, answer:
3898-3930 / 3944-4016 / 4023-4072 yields 5.7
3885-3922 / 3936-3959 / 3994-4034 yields 0.6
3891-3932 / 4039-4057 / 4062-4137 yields -2.3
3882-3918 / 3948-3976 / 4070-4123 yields 2.1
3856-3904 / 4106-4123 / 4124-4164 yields 1.6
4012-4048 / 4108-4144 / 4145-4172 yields -0.6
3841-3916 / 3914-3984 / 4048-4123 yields 5.0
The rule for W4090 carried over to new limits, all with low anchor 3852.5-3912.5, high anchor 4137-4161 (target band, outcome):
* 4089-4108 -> 3.0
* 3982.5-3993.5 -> -1.3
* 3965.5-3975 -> 3.2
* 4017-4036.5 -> -2.4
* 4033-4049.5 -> -2.4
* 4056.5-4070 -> -1.5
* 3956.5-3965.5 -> 0.7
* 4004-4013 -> -1.8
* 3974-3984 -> 1.0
